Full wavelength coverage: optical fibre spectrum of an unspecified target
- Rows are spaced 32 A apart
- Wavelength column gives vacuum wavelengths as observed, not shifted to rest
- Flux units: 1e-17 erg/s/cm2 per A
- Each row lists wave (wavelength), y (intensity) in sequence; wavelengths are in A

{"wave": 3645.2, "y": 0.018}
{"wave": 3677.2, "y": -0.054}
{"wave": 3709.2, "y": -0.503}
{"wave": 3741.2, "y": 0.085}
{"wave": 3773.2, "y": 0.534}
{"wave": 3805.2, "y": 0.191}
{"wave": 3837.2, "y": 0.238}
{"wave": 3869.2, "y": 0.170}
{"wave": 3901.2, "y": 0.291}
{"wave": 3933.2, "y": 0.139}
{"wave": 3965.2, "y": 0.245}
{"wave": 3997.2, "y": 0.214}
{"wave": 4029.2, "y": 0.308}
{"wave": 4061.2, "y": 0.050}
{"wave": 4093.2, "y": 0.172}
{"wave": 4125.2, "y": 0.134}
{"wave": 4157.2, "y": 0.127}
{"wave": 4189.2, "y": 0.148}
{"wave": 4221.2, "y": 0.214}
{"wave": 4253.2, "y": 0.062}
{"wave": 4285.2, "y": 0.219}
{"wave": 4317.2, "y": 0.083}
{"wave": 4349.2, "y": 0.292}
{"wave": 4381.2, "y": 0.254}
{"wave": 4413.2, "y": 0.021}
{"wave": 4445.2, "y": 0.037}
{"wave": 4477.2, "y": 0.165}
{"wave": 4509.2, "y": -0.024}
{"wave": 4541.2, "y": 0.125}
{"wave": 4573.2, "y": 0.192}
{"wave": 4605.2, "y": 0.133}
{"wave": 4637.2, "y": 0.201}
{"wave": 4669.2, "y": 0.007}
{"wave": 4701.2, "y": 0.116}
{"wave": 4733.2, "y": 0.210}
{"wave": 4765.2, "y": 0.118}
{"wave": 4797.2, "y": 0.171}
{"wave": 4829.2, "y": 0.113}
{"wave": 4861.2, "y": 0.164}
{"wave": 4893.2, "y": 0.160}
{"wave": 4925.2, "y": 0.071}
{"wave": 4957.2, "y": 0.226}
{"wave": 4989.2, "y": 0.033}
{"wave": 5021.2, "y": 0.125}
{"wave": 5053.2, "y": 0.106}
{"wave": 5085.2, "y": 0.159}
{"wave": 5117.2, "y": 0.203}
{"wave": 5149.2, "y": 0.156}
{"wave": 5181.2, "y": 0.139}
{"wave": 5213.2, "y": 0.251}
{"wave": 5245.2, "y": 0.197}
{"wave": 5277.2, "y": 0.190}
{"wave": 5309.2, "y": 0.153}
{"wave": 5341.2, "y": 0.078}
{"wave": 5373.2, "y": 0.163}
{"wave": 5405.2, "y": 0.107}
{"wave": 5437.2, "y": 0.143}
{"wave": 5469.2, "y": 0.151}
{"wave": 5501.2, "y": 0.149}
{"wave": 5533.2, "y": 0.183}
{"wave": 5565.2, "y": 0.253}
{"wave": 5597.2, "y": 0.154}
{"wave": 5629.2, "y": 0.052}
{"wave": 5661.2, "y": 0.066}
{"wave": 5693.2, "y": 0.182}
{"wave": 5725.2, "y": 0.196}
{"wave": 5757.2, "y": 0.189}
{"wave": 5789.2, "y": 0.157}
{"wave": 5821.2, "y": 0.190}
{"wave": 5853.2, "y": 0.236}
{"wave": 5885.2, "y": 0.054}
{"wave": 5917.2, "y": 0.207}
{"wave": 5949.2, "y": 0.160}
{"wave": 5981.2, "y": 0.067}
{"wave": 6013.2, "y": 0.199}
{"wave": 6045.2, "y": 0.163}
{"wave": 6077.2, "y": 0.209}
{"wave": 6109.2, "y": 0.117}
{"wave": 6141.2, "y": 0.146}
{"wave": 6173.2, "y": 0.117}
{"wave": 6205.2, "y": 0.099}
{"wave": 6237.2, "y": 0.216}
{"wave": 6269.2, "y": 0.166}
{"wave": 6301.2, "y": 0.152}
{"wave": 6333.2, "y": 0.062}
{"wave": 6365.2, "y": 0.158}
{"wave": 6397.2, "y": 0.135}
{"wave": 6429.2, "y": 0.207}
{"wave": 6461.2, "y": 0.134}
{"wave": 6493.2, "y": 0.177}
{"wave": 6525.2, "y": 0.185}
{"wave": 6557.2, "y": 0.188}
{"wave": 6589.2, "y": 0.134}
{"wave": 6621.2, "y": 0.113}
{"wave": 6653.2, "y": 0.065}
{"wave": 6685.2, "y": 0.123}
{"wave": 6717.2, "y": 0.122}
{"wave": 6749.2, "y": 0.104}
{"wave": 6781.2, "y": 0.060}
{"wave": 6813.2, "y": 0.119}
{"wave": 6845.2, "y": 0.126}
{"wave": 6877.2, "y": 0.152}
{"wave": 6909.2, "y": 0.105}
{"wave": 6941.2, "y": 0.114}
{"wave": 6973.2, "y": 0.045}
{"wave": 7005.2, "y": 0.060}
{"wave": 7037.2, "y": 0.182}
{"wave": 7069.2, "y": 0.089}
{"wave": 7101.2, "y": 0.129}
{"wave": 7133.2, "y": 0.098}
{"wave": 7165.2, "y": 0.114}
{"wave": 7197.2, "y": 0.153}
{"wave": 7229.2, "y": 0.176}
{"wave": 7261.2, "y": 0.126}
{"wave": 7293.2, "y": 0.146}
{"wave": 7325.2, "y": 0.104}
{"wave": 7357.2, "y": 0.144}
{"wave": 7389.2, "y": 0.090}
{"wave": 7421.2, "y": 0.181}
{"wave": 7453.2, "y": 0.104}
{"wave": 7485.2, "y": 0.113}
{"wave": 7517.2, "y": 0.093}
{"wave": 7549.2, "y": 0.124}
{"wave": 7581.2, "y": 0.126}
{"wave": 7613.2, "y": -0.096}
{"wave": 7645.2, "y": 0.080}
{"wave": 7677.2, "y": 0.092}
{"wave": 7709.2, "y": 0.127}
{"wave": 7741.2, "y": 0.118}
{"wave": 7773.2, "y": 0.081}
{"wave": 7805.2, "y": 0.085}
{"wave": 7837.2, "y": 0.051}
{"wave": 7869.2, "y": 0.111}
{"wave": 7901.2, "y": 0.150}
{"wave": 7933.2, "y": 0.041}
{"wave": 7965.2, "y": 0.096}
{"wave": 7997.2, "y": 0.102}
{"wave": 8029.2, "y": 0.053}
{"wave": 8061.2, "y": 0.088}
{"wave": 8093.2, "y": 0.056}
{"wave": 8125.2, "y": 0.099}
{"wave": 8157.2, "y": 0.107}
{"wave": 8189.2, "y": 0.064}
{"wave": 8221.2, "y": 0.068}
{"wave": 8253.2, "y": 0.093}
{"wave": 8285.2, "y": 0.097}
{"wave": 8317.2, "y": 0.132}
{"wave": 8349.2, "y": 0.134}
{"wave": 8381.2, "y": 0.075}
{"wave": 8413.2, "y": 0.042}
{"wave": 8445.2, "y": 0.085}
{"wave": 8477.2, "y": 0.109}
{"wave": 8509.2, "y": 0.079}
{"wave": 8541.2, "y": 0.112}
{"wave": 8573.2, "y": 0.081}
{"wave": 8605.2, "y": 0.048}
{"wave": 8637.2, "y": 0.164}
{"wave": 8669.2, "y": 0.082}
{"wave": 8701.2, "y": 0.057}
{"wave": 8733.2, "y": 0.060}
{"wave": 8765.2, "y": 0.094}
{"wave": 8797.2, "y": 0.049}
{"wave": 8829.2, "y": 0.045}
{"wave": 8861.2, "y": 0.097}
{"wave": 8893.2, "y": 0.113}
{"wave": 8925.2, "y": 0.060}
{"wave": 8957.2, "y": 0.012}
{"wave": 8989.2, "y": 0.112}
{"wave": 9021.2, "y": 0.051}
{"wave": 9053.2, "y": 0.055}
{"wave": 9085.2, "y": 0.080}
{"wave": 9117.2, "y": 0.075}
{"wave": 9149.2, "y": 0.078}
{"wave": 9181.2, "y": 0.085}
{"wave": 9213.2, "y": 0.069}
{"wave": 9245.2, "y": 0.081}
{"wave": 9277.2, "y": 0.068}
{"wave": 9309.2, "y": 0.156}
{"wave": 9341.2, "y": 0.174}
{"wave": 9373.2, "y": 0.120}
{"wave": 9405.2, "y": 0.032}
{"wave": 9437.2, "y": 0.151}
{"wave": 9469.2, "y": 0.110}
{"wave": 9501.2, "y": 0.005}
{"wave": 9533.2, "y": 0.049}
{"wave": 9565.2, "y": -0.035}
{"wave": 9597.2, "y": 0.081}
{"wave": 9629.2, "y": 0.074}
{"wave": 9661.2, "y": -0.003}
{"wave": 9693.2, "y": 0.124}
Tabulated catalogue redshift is 0.708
